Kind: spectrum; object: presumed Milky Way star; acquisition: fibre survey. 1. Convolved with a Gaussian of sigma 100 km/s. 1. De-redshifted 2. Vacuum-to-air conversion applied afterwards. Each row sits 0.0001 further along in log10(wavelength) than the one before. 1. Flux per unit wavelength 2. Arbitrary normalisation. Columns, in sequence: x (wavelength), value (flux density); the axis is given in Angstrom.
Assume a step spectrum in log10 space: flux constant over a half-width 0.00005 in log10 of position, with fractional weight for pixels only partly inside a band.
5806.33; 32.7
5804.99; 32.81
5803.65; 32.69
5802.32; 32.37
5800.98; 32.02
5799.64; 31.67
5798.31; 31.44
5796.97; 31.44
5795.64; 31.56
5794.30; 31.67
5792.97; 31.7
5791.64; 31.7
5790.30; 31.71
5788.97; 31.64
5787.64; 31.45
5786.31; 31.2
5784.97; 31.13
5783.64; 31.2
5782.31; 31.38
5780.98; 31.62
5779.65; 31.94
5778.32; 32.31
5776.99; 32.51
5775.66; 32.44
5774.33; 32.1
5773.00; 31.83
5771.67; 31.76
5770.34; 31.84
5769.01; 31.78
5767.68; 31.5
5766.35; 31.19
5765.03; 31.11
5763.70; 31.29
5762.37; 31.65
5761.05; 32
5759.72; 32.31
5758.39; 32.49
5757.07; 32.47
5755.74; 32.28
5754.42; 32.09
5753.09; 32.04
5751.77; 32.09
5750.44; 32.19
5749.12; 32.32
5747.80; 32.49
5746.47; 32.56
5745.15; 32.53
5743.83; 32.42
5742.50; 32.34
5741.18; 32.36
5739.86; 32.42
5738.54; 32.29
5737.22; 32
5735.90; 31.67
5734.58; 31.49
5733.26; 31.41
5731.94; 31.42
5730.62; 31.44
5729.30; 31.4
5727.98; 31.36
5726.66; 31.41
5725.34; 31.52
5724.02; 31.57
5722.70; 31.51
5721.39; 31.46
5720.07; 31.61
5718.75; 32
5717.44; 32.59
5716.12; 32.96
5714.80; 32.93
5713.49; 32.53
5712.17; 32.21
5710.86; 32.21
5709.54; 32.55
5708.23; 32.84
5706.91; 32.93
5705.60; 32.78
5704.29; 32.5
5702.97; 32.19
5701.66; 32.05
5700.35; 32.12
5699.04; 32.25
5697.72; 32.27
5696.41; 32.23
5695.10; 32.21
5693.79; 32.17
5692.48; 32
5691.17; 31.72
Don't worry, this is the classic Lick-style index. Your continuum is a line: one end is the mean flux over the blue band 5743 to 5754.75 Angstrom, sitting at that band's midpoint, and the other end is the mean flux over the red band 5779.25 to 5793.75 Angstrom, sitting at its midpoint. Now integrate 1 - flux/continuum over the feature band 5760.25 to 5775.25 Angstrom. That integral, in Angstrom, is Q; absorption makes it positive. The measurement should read 0.12 Angstrom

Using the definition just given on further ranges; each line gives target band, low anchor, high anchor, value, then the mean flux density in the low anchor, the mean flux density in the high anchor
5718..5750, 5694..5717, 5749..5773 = 0.3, 32.4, 31.9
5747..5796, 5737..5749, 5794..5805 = 0.5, 32.4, 31.9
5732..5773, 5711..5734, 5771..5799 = -0.3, 31.8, 31.7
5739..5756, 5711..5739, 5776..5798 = -0.3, 31.9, 31.6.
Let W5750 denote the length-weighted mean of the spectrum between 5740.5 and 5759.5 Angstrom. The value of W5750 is 32.3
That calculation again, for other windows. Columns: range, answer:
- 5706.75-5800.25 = 31.9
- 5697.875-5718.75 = 32.5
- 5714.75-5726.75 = 31.9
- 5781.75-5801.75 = 31.5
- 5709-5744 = 32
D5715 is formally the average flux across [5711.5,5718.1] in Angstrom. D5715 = 32.7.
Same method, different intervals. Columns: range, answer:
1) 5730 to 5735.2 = 31.4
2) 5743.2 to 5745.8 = 32.5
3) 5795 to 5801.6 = 31.6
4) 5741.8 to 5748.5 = 32.5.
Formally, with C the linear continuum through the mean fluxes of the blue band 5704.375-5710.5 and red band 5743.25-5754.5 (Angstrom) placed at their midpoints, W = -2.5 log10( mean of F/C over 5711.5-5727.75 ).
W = 0.02 mag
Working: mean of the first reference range 32.7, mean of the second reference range 32.3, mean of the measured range 32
